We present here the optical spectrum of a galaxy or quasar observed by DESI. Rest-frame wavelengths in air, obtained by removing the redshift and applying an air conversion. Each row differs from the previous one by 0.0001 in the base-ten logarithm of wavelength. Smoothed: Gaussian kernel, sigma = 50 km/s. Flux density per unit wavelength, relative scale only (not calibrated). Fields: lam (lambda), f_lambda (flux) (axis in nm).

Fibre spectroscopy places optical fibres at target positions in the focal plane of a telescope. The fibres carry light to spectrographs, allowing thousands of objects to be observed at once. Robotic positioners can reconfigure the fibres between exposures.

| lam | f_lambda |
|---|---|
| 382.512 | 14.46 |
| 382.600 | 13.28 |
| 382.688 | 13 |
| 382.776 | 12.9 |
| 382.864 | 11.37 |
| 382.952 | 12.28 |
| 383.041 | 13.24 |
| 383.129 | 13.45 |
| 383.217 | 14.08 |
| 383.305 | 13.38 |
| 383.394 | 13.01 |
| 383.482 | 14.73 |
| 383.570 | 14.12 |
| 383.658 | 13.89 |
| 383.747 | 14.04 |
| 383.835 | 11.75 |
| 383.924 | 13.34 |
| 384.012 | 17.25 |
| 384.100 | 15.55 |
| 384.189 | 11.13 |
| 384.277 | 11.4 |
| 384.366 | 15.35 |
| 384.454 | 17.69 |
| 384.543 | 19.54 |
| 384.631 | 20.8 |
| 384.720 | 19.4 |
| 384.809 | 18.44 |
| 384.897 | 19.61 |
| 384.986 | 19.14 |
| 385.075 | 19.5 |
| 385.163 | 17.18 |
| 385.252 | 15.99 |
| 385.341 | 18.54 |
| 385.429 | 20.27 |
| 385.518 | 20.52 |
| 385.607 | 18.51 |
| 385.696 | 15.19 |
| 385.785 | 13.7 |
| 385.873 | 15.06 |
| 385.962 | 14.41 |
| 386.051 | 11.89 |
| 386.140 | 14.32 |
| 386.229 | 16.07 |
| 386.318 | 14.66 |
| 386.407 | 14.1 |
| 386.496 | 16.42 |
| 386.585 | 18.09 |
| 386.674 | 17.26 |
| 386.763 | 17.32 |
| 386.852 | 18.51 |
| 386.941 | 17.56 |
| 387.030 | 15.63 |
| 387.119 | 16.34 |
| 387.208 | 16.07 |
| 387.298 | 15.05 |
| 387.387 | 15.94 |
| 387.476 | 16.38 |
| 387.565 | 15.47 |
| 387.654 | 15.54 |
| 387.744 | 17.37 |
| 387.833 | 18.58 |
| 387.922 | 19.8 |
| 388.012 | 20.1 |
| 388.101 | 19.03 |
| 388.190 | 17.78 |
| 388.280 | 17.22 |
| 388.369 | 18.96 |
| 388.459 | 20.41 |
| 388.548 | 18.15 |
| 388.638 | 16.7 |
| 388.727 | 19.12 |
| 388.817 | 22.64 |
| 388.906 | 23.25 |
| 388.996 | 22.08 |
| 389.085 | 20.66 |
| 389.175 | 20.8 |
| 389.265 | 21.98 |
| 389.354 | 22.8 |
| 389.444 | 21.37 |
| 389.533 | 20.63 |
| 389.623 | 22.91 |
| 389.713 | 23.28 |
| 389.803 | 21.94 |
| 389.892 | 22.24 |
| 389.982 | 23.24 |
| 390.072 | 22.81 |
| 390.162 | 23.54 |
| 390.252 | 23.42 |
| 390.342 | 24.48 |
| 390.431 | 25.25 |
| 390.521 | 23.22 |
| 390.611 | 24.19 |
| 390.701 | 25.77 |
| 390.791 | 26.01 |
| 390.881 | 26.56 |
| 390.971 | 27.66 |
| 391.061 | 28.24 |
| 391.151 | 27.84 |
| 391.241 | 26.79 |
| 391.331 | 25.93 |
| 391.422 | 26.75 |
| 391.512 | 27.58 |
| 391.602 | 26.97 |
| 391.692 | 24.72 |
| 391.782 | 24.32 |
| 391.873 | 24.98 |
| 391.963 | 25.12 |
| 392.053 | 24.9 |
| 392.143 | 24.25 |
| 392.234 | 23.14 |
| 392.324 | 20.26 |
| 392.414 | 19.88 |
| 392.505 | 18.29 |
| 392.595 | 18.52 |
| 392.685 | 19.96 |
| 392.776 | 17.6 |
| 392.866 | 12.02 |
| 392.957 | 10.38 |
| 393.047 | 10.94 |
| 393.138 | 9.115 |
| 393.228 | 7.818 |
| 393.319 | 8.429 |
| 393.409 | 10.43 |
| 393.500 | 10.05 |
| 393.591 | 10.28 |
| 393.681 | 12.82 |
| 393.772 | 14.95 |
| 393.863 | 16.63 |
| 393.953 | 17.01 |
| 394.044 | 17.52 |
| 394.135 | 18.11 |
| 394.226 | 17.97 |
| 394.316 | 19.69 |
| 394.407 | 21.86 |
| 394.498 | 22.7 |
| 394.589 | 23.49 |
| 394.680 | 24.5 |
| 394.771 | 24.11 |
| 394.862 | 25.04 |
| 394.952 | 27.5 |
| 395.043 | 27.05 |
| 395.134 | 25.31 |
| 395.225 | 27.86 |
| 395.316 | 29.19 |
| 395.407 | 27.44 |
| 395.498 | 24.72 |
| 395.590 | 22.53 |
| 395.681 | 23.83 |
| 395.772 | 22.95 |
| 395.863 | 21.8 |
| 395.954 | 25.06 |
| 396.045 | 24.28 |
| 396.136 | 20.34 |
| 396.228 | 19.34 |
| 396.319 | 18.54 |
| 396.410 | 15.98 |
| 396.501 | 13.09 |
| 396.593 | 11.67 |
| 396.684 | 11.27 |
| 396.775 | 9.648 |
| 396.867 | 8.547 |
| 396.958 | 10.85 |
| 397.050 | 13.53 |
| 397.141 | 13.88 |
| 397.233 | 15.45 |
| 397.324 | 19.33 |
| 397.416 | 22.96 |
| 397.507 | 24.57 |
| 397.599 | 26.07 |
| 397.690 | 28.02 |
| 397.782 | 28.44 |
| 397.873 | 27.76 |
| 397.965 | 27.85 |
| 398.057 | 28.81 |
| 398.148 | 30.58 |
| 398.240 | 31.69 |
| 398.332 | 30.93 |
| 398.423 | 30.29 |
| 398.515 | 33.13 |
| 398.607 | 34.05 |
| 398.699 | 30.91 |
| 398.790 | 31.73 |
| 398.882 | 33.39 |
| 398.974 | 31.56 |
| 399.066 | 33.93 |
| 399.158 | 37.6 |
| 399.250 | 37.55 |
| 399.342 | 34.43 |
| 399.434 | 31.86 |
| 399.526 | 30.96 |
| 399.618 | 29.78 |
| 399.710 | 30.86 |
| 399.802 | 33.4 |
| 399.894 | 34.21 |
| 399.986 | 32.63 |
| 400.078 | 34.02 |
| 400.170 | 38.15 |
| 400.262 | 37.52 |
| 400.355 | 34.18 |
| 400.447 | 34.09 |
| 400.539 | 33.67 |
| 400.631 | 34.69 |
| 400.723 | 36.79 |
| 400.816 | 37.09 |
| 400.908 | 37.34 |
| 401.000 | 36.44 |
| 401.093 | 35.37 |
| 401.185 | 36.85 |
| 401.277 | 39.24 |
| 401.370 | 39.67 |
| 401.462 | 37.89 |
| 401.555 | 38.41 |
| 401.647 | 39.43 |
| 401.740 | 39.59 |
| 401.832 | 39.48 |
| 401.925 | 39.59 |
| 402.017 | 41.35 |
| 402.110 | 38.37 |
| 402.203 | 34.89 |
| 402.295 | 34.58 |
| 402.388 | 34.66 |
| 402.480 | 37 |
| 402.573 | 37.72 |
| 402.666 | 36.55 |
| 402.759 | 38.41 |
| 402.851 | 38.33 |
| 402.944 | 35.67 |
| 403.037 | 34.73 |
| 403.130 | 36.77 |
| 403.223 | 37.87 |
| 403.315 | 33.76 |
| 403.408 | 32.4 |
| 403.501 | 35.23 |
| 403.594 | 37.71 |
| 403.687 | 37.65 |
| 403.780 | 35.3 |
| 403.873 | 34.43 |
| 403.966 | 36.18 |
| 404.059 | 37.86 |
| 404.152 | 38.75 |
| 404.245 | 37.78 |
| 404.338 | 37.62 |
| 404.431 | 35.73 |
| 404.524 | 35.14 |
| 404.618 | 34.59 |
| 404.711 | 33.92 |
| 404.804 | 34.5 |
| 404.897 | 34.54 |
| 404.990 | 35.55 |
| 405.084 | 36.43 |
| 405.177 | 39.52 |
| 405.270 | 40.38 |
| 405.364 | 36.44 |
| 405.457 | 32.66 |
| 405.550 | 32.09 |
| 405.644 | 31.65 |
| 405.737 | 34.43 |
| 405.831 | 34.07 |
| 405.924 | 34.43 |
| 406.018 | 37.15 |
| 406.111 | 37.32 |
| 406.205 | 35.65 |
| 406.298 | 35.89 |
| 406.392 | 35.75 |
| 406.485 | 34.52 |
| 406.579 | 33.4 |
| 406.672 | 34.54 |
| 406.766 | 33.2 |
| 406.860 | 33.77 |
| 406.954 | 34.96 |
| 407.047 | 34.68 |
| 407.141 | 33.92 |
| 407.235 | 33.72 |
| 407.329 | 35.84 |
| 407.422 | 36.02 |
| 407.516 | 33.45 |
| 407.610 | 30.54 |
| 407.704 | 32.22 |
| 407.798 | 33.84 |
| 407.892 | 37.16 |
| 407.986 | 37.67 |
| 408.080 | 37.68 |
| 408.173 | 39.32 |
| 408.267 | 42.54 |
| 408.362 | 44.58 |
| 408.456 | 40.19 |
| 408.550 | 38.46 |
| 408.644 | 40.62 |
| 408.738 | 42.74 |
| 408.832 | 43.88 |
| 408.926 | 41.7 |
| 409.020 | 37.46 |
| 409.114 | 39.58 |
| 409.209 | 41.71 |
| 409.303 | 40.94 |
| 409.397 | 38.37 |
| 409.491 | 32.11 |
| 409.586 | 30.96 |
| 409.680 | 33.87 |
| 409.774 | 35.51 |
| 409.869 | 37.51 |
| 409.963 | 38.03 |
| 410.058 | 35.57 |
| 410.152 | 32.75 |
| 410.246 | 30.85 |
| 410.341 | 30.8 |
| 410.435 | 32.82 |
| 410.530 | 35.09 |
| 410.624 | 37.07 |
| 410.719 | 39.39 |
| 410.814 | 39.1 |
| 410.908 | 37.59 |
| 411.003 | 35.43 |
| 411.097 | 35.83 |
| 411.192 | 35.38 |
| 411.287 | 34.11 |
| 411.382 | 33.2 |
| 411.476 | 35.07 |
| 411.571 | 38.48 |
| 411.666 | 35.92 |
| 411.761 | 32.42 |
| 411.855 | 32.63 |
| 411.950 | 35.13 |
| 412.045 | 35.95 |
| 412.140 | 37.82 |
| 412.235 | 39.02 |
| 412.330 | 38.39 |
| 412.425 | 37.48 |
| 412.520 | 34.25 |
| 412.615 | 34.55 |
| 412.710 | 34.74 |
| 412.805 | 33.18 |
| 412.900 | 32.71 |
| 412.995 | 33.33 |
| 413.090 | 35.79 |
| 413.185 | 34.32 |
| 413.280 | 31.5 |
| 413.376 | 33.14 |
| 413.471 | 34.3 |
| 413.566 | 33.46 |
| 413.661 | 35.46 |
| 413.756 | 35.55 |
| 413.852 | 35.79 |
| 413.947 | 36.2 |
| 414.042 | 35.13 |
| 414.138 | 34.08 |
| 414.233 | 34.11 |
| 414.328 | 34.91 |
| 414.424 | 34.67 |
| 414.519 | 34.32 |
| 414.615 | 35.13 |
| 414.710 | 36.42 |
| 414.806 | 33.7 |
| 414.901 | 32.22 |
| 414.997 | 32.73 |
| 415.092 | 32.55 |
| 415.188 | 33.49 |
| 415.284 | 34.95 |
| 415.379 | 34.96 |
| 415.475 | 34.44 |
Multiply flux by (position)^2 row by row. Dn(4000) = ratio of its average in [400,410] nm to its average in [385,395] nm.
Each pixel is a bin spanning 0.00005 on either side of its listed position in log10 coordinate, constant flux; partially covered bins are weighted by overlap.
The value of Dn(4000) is 2.02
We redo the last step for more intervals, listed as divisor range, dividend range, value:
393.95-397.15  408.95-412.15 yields 1.89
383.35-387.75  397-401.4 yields 2.08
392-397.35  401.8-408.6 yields 2.07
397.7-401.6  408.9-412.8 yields 1.12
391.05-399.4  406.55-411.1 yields 1.75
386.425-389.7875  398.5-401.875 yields 1.99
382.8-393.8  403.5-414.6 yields 2.15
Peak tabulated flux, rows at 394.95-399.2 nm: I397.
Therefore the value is 37.6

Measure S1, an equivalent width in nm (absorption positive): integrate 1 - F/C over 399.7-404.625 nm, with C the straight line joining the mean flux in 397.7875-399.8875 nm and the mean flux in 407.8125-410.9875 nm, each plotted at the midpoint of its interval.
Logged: -0.406 nm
